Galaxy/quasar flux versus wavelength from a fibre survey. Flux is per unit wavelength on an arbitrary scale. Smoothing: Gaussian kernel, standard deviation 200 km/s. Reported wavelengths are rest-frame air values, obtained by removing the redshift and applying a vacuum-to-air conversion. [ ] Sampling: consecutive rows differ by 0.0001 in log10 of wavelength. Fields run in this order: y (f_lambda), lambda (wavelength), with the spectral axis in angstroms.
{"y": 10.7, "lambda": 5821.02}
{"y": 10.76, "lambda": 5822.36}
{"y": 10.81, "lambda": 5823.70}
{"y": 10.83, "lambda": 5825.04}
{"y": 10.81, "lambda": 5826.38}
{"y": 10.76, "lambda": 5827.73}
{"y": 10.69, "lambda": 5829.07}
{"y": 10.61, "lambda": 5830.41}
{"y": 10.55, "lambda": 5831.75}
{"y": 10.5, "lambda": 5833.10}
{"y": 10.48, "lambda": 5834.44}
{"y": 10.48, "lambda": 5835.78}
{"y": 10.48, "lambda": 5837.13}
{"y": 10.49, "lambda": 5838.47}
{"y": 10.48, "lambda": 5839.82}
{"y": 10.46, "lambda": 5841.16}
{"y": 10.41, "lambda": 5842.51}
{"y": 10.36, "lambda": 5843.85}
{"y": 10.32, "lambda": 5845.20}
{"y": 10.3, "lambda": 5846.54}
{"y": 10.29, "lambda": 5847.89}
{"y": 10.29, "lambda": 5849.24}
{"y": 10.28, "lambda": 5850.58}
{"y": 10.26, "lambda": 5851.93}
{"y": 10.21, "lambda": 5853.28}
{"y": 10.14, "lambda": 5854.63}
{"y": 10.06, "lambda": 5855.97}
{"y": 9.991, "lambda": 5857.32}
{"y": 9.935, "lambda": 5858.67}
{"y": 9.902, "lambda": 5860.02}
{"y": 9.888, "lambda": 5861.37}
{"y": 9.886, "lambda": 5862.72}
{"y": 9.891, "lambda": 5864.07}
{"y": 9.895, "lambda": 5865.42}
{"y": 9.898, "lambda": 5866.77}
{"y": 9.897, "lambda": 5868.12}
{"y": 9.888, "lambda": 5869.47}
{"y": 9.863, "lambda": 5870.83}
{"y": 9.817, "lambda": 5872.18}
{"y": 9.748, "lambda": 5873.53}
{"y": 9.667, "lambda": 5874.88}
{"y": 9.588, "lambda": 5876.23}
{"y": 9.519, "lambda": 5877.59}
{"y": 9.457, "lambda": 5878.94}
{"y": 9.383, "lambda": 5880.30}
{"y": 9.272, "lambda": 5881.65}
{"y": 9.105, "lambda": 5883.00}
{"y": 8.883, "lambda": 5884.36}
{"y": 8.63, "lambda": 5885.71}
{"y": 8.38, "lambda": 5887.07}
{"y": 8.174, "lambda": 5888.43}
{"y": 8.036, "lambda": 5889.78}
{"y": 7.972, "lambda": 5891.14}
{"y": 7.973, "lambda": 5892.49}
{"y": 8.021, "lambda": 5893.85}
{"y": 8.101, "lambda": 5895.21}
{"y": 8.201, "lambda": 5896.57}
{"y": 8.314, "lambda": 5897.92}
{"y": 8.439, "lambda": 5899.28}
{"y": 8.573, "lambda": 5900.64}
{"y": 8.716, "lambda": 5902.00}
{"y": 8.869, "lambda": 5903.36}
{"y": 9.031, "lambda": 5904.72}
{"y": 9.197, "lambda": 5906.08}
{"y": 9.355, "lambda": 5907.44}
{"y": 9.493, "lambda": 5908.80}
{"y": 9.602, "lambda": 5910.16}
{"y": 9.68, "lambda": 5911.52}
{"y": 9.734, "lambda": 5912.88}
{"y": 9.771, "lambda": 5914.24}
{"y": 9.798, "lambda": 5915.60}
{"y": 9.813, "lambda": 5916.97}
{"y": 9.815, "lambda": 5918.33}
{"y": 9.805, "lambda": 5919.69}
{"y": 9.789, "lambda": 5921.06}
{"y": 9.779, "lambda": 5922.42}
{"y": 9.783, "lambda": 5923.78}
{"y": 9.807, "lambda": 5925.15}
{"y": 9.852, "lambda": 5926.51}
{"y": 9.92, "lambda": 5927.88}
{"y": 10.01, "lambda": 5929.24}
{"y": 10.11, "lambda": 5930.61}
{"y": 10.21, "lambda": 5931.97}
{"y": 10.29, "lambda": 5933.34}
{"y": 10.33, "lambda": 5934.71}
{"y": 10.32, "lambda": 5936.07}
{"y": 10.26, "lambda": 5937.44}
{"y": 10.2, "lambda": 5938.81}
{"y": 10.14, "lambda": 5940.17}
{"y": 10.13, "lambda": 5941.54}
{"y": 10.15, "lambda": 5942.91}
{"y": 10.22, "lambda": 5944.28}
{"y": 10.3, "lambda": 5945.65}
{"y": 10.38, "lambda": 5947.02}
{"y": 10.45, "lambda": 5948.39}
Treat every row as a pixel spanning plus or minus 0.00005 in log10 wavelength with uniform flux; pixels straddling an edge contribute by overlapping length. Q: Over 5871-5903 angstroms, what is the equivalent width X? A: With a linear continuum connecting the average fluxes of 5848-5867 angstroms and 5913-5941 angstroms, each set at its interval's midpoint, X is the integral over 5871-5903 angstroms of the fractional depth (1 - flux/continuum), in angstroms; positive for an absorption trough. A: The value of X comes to 3.9 angstroms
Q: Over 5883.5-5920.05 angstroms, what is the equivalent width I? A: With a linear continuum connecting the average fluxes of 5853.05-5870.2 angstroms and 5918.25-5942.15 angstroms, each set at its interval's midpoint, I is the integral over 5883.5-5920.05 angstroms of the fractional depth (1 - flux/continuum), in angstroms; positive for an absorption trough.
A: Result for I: 4.04 angstroms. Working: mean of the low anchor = 9.95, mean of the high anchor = 10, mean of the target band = 8.9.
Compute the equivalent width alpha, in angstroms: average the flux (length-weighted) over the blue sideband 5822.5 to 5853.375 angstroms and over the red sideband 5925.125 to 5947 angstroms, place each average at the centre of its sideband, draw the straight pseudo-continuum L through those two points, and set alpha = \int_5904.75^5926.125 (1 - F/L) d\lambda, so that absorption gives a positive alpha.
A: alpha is 1.18 angstroms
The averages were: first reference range 10.5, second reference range 10.2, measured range 9.67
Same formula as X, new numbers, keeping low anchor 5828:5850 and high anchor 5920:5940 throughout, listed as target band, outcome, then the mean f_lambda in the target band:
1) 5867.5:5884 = 1.1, 9.58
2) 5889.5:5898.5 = 1.9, 8.09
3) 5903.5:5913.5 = 0.7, 9.41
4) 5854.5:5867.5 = 0.5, 9.95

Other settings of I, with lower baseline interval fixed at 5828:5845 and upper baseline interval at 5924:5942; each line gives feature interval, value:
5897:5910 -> 1.69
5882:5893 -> 2.00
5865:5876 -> 0.57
